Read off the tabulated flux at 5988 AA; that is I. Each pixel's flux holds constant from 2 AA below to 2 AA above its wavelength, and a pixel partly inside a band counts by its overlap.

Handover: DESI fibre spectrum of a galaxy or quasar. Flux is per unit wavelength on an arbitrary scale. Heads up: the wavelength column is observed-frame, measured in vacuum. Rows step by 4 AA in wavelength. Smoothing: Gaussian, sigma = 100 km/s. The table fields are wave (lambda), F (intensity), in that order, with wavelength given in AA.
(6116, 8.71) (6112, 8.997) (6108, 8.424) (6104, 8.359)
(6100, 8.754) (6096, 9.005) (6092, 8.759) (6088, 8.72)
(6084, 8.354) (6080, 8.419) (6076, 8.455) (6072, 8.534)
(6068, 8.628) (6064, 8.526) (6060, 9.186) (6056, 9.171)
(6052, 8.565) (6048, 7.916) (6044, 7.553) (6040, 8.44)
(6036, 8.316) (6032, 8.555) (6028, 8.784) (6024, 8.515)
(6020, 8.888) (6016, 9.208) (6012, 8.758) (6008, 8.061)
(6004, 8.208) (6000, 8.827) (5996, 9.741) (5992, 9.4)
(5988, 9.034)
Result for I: 9.034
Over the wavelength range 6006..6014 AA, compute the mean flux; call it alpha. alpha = 8.41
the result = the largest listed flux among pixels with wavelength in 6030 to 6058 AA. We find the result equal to 9.171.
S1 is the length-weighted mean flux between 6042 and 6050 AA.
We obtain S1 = 7.73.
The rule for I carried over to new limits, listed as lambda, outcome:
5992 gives 9.4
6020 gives 8.888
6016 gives 9.208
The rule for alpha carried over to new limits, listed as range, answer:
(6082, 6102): 8.72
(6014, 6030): 8.85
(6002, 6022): 8.62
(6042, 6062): 8.48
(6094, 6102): 8.88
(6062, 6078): 8.54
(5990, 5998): 9.57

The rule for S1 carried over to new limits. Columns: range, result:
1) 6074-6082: 8.44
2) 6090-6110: 8.66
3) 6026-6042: 8.52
